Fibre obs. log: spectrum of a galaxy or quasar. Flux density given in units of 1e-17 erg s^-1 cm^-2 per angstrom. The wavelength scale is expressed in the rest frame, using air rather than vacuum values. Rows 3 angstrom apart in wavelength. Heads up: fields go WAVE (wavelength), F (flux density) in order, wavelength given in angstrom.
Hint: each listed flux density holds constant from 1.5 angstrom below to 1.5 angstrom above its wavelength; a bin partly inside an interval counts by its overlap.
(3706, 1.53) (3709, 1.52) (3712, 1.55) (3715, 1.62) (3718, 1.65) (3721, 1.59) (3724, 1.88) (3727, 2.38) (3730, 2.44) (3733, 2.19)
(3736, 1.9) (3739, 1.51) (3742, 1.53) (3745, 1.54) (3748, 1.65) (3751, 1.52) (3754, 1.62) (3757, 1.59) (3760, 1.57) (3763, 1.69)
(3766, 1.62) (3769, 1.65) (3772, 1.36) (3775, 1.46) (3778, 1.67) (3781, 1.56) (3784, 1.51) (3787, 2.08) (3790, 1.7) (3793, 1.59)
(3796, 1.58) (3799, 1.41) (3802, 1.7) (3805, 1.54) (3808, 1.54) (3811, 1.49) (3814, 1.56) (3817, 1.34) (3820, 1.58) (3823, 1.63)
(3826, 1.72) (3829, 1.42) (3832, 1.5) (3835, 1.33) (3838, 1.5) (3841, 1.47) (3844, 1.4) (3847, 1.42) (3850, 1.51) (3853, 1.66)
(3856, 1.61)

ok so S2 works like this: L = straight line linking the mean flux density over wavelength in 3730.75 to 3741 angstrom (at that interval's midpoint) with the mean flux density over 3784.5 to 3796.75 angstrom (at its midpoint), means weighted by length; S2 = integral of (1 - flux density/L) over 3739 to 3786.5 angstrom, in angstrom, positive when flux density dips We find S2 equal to 6.1 angstrom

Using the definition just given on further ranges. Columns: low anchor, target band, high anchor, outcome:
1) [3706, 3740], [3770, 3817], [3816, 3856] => 1.5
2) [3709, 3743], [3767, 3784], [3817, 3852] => 1.4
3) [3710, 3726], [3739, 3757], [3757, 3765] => 0.8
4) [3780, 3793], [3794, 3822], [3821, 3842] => 1.4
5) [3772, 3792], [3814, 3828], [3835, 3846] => -0.5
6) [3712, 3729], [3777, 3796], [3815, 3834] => -0.5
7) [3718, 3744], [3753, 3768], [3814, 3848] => 1.4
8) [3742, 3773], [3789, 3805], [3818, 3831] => -0.1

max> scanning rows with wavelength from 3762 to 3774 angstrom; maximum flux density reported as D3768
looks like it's 1.69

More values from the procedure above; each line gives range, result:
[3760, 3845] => 2.08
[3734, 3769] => 1.9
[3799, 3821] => 1.7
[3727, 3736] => 2.44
